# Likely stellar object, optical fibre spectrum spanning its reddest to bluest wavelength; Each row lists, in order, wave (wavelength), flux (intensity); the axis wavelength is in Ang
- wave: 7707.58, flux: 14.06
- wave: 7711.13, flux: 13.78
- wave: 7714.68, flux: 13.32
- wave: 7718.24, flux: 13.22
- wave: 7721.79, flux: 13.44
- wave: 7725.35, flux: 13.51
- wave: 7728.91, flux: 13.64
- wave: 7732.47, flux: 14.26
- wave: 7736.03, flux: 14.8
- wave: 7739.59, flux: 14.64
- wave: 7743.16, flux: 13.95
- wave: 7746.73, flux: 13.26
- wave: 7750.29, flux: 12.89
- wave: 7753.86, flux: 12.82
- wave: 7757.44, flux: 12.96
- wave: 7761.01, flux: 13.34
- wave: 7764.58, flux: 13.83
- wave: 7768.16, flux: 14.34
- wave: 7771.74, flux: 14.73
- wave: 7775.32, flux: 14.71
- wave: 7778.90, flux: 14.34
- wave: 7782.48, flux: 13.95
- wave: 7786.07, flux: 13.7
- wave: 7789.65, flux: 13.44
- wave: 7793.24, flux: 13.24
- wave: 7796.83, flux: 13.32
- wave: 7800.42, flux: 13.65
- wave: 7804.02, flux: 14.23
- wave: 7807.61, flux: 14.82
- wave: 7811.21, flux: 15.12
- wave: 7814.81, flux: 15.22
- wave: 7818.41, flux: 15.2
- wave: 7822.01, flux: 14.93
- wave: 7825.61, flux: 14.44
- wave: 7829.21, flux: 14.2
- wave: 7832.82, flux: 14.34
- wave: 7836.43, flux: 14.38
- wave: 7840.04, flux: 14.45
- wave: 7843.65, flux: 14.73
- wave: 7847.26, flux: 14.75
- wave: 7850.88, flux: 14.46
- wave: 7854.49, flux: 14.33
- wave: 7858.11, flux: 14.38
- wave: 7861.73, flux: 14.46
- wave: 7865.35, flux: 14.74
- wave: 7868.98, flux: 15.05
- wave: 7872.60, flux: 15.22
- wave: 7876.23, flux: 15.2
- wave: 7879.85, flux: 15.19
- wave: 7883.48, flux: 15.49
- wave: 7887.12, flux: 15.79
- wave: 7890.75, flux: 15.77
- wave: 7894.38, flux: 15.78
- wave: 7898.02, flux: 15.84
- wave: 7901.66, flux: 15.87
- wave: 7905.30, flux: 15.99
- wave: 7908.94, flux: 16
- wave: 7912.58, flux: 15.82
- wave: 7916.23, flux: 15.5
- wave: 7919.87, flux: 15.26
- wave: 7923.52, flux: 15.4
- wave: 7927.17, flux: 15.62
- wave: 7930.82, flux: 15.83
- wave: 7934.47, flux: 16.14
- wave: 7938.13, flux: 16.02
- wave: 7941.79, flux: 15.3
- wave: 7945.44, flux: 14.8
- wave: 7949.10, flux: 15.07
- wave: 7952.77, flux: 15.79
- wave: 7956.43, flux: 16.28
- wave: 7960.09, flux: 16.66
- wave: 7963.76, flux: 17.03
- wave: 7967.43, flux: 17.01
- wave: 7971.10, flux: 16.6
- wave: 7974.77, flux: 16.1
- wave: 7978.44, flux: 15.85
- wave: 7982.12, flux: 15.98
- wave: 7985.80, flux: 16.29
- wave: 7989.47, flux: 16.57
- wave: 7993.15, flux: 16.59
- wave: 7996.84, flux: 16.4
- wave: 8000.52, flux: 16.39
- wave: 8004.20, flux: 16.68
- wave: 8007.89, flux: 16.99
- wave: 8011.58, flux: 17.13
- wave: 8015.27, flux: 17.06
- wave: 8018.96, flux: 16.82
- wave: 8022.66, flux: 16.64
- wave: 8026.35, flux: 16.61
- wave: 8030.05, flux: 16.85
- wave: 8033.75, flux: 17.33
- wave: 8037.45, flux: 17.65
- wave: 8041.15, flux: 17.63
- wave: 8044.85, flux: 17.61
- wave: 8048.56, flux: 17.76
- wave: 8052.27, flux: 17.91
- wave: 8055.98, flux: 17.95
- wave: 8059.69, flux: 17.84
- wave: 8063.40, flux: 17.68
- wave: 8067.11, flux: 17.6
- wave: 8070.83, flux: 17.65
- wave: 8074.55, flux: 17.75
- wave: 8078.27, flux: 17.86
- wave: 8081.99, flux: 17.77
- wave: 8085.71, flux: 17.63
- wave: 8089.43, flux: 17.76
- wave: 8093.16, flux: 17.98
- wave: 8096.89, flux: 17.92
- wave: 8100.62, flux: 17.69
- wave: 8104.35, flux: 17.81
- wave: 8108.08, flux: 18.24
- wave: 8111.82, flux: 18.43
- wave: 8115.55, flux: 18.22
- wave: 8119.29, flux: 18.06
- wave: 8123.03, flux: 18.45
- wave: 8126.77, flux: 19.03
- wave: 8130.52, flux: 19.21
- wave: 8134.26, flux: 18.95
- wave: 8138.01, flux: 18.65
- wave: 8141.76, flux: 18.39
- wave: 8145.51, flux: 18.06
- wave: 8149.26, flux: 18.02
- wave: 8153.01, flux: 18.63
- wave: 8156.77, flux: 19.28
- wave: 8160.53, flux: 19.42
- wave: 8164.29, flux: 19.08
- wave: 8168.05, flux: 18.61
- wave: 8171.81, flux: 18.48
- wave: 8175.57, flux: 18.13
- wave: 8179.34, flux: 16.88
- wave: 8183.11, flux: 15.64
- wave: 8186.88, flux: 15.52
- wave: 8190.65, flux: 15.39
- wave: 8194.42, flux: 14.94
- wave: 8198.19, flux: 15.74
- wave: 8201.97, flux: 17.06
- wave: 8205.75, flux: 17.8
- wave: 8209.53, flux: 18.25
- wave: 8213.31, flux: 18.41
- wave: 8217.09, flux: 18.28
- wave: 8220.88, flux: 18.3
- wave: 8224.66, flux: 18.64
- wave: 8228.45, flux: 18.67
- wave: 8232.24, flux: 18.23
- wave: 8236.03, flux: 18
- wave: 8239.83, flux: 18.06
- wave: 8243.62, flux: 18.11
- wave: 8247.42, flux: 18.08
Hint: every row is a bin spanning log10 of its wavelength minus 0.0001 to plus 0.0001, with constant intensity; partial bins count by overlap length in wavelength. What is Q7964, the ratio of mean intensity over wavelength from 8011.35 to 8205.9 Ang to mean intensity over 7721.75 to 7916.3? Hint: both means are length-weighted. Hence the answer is 1.2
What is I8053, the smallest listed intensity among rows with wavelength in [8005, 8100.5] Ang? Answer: 16.61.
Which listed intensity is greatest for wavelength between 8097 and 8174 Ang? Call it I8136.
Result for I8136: 19.42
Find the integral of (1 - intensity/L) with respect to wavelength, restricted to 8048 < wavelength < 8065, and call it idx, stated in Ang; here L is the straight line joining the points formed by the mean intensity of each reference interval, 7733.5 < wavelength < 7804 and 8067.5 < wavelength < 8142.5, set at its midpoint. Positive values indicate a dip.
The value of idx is -0.3 Ang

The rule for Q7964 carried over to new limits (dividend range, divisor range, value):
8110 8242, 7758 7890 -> 1.24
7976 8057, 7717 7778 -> 1.23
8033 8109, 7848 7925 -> 1.16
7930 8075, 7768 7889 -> 1.15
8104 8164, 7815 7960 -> 1.22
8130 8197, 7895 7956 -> 1.14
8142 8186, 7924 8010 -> 1.12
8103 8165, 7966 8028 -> 1.12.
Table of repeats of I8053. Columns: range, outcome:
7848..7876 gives 14.33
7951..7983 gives 15.79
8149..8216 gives 14.94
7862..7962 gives 14.74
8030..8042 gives 16.85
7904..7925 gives 15.26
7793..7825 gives 13.24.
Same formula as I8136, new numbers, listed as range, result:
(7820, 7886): 15.49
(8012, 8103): 17.98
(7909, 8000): 17.03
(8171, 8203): 18.48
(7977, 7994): 16.59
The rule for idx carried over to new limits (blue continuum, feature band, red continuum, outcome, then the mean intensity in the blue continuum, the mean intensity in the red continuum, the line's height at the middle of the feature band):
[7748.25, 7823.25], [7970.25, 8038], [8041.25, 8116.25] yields 0.93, 14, 17.8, 16.9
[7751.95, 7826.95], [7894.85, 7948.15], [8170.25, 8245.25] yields -1.80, 14.1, 17.4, 15.2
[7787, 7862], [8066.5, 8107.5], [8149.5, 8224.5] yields -2.63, 14.4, 17.6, 16.7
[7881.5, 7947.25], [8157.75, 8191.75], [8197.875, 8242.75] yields 0.24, 15.7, 18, 17.7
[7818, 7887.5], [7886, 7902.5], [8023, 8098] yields -0.51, 14.8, 17.6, 15.3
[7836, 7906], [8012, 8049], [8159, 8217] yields -2.20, 15.1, 17.3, 16.2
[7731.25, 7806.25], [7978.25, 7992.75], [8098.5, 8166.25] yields 0.33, 13.8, 18.5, 16.6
